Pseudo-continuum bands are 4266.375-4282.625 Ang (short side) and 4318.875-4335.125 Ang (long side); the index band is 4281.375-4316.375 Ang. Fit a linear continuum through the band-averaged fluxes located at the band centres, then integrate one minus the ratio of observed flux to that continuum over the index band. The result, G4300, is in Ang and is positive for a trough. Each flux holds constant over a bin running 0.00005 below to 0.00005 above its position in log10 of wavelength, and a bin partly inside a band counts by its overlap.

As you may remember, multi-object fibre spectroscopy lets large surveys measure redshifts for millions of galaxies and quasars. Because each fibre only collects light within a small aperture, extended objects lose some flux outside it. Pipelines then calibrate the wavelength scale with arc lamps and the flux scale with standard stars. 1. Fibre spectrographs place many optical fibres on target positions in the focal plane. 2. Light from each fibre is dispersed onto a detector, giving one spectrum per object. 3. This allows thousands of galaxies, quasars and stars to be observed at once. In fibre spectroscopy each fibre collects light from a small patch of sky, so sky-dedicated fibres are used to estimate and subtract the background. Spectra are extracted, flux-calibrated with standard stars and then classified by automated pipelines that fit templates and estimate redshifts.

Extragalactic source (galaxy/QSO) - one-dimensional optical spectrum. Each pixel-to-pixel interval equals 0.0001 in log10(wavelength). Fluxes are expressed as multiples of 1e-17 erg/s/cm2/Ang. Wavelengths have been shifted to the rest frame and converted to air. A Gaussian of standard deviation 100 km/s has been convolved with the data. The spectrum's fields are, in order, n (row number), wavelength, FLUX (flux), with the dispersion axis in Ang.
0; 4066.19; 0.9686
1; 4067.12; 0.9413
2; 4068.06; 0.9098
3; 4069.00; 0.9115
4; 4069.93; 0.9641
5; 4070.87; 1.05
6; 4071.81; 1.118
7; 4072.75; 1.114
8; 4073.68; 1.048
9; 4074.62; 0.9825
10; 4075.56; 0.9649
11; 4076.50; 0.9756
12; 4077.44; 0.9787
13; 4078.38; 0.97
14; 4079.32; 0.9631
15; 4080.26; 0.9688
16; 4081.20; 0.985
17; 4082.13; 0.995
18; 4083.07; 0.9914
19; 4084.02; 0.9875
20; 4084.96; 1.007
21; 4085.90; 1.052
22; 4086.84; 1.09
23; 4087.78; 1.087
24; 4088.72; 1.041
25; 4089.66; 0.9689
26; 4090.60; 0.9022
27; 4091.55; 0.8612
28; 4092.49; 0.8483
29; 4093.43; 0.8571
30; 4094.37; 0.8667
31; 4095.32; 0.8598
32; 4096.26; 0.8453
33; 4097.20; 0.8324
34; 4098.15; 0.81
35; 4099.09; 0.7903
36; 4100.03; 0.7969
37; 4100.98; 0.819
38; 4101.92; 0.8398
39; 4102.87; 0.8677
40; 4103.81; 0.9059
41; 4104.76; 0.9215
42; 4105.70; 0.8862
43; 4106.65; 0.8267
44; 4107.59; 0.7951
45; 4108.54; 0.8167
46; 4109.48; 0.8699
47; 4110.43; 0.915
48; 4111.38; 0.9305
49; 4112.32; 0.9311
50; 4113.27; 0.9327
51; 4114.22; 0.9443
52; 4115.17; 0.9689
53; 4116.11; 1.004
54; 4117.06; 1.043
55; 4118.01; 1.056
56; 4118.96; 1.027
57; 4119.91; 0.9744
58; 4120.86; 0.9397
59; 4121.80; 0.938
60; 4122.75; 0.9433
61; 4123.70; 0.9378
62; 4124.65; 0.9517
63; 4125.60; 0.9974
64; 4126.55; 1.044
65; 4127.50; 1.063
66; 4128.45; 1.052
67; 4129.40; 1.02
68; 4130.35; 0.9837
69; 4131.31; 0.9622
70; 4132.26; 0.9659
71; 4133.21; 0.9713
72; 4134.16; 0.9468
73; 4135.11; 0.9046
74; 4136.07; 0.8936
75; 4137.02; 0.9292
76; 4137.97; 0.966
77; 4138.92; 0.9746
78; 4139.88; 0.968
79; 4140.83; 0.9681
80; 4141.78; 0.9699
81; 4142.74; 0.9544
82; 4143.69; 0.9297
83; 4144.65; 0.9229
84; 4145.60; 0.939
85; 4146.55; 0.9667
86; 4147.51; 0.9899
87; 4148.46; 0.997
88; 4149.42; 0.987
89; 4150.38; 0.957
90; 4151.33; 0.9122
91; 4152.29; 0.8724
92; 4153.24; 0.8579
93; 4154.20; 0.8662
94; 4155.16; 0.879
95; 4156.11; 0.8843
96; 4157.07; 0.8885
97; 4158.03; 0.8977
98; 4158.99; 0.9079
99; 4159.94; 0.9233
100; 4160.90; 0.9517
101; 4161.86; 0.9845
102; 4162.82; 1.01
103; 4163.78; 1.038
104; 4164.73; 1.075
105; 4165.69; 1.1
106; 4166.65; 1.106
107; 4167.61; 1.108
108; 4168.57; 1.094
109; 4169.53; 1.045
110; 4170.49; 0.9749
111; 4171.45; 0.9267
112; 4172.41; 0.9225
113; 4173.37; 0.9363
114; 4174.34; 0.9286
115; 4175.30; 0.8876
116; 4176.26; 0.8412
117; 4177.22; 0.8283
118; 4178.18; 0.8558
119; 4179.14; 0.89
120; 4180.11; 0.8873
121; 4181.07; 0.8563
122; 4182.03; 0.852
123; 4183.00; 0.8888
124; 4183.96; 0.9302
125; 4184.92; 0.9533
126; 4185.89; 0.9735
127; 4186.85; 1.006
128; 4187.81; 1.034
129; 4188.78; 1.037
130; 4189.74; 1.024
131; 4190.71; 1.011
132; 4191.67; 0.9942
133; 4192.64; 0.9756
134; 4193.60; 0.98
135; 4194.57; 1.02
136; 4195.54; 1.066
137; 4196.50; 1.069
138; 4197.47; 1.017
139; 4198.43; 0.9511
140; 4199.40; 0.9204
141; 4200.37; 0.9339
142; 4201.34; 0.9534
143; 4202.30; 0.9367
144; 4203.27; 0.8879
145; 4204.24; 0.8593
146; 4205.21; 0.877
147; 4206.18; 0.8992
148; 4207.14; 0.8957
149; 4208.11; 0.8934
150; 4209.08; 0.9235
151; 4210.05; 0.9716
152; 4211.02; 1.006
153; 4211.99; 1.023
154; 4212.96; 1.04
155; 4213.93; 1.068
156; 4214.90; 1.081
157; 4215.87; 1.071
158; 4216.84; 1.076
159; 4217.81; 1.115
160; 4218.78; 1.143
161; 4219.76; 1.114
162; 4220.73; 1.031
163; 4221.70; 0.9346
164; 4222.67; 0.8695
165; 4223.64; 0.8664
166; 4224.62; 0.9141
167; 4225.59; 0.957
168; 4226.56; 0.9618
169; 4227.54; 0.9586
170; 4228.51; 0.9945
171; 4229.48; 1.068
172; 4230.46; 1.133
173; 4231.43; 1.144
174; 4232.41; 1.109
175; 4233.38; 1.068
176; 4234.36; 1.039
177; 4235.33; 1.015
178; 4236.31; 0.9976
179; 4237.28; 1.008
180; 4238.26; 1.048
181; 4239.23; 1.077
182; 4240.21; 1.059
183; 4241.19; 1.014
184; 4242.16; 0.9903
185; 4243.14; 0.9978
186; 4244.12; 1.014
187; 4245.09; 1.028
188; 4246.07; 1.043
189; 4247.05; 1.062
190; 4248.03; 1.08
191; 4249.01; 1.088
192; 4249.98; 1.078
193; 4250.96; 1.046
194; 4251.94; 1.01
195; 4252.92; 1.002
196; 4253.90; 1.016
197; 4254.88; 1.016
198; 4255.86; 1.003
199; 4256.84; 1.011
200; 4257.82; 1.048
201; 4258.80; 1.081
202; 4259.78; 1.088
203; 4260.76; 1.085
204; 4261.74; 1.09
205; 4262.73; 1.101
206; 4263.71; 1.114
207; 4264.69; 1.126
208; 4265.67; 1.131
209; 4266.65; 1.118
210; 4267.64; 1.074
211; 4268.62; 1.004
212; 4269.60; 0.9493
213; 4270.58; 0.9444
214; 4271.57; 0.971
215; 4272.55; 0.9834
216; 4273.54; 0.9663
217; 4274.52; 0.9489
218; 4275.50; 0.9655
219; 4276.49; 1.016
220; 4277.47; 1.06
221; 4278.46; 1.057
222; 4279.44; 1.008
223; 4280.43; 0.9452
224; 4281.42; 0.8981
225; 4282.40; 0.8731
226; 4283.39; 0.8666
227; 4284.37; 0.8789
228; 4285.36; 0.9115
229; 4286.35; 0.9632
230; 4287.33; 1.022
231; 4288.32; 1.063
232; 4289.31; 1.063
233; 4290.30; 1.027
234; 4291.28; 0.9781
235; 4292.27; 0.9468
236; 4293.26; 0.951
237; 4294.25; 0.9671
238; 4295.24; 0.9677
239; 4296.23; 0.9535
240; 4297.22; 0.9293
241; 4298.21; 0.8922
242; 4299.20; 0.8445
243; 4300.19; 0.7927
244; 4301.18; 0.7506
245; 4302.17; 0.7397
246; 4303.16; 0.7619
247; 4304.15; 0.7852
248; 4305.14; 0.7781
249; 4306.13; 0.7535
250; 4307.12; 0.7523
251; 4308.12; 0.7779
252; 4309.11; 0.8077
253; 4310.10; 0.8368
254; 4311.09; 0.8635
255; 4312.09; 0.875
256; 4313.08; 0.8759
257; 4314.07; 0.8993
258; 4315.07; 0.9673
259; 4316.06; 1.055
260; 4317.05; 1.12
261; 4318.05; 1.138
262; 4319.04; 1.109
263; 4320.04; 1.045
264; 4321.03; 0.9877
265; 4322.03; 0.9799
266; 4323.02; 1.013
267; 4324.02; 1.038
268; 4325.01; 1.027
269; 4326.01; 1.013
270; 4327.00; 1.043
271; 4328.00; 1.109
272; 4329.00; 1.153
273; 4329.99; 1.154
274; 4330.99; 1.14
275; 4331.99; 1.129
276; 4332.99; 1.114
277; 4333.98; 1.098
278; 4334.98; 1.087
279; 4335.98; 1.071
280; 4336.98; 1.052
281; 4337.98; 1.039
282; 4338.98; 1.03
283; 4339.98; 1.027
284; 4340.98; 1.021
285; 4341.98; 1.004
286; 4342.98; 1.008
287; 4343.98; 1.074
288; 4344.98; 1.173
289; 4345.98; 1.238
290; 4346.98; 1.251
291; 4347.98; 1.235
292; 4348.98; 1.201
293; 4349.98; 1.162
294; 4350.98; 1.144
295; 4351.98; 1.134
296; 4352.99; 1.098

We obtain 4.6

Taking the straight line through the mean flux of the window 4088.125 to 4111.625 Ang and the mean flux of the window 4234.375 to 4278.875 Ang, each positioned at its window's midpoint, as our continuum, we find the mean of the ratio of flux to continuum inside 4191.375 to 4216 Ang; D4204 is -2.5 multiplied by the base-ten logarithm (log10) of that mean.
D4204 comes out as 0.01 mag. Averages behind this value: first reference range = 0.867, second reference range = 1.04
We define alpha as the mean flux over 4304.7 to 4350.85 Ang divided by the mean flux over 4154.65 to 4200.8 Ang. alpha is 1.07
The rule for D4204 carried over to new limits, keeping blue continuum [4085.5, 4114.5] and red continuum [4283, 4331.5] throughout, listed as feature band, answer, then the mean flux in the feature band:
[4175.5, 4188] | 0.012 mag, 0.905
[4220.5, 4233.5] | -0.082 mag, 0.998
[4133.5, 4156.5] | -0.036 mag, 0.935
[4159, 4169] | -0.138 mag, 1.03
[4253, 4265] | -0.139 mag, 1.06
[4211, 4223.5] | -0.130 mag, 1.04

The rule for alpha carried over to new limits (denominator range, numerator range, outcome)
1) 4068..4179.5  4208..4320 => 1.04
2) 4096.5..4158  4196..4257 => 1.08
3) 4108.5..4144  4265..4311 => 0.96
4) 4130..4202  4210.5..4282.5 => 1.08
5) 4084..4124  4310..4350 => 1.15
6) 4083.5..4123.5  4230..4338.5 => 1.09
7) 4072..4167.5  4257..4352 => 1.06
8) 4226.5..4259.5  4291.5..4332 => 0.91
